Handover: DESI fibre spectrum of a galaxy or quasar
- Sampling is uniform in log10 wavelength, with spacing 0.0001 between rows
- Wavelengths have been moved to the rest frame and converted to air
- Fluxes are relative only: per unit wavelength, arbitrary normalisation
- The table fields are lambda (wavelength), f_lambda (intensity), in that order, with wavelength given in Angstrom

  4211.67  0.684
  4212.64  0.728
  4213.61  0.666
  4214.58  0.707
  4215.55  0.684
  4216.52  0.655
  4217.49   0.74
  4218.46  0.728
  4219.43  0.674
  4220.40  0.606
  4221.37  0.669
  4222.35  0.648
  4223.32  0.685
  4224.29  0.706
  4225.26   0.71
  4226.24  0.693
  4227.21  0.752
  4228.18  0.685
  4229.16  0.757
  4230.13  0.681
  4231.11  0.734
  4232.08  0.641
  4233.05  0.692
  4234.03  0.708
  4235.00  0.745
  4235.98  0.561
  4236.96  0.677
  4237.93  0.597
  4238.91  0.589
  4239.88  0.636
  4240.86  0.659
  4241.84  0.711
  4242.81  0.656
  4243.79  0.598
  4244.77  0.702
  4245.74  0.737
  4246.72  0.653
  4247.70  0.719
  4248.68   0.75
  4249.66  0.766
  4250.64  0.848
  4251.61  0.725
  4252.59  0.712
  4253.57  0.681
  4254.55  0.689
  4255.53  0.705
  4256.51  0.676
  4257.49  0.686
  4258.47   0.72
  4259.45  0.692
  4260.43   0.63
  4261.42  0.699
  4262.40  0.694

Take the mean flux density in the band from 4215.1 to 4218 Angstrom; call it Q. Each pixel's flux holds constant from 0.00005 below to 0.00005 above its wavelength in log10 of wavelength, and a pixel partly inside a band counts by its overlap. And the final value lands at 0.694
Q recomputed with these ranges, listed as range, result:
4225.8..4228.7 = 0.711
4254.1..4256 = 0.697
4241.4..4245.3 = 0.669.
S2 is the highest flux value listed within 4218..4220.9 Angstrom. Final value 0.728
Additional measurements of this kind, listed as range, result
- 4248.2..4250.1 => 0.766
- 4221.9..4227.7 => 0.752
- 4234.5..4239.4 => 0.745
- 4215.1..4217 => 0.684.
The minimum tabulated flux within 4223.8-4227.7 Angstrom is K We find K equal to 0.693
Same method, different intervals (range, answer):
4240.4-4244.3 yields 0.598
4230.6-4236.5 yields 0.561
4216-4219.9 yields 0.655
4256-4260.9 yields 0.63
